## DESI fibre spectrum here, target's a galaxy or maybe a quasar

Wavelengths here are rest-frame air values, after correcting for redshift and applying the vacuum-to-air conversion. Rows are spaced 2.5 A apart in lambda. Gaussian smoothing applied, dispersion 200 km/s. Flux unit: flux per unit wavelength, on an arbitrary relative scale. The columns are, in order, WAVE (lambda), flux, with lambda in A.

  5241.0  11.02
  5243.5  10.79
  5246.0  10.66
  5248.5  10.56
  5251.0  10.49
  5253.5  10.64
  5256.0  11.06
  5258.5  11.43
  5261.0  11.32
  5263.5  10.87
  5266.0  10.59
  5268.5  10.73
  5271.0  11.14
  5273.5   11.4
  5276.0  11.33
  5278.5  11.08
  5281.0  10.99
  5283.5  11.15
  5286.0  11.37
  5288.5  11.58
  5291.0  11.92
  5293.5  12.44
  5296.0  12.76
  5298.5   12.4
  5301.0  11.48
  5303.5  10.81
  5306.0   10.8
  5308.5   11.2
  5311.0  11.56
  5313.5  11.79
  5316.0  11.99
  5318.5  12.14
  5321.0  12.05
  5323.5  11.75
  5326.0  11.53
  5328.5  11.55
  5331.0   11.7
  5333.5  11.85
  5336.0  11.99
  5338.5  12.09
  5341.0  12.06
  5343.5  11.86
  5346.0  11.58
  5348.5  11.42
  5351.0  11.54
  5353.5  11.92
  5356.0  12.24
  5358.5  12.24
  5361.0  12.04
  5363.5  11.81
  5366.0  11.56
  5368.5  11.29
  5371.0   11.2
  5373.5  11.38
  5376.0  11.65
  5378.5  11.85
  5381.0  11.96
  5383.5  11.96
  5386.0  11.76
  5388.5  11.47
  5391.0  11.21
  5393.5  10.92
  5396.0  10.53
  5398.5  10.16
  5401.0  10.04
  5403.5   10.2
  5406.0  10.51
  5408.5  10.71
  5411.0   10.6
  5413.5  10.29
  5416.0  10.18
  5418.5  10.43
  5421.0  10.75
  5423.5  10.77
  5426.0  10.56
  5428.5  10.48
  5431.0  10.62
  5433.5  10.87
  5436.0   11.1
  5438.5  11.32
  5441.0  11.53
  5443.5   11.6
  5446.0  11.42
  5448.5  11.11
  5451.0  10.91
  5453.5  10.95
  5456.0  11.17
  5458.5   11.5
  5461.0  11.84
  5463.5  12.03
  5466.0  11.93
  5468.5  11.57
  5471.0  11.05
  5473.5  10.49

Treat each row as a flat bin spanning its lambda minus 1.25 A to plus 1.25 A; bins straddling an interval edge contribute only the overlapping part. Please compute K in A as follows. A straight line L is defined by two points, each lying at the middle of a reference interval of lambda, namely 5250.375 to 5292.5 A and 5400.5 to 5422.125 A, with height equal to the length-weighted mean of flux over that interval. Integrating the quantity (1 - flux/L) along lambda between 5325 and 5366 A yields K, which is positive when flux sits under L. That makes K -4.09 A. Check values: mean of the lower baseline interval 11.1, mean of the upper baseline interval 10.4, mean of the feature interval 11.8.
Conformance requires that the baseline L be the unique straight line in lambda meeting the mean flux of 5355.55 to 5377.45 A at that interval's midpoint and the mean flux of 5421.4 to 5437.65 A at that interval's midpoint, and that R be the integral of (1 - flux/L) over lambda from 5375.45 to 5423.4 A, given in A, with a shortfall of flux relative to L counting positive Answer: 1.4 A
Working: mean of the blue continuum 11.7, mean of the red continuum 10.7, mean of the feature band 10.9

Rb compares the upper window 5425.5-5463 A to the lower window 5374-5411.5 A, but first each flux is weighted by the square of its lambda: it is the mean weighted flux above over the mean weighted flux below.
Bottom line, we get 1.03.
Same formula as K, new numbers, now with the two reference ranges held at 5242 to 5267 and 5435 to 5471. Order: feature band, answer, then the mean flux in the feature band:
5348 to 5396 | -1.91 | 11.6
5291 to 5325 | -2.43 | 11.8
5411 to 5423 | 0.91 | 10.5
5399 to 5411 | 0.96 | 10.4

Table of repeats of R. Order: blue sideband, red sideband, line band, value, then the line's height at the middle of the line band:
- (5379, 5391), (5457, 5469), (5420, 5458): 2.4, 11.8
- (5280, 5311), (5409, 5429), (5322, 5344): -1.1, 11.3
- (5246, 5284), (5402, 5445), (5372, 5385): -1.1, 10.8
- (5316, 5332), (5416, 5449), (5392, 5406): 1.0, 11.2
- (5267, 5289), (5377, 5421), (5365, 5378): -0.6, 10.9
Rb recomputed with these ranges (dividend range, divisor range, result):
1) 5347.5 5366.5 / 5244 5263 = 1.13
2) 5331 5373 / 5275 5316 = 1.04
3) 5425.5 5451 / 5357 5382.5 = 0.97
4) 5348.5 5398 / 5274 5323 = 1.02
